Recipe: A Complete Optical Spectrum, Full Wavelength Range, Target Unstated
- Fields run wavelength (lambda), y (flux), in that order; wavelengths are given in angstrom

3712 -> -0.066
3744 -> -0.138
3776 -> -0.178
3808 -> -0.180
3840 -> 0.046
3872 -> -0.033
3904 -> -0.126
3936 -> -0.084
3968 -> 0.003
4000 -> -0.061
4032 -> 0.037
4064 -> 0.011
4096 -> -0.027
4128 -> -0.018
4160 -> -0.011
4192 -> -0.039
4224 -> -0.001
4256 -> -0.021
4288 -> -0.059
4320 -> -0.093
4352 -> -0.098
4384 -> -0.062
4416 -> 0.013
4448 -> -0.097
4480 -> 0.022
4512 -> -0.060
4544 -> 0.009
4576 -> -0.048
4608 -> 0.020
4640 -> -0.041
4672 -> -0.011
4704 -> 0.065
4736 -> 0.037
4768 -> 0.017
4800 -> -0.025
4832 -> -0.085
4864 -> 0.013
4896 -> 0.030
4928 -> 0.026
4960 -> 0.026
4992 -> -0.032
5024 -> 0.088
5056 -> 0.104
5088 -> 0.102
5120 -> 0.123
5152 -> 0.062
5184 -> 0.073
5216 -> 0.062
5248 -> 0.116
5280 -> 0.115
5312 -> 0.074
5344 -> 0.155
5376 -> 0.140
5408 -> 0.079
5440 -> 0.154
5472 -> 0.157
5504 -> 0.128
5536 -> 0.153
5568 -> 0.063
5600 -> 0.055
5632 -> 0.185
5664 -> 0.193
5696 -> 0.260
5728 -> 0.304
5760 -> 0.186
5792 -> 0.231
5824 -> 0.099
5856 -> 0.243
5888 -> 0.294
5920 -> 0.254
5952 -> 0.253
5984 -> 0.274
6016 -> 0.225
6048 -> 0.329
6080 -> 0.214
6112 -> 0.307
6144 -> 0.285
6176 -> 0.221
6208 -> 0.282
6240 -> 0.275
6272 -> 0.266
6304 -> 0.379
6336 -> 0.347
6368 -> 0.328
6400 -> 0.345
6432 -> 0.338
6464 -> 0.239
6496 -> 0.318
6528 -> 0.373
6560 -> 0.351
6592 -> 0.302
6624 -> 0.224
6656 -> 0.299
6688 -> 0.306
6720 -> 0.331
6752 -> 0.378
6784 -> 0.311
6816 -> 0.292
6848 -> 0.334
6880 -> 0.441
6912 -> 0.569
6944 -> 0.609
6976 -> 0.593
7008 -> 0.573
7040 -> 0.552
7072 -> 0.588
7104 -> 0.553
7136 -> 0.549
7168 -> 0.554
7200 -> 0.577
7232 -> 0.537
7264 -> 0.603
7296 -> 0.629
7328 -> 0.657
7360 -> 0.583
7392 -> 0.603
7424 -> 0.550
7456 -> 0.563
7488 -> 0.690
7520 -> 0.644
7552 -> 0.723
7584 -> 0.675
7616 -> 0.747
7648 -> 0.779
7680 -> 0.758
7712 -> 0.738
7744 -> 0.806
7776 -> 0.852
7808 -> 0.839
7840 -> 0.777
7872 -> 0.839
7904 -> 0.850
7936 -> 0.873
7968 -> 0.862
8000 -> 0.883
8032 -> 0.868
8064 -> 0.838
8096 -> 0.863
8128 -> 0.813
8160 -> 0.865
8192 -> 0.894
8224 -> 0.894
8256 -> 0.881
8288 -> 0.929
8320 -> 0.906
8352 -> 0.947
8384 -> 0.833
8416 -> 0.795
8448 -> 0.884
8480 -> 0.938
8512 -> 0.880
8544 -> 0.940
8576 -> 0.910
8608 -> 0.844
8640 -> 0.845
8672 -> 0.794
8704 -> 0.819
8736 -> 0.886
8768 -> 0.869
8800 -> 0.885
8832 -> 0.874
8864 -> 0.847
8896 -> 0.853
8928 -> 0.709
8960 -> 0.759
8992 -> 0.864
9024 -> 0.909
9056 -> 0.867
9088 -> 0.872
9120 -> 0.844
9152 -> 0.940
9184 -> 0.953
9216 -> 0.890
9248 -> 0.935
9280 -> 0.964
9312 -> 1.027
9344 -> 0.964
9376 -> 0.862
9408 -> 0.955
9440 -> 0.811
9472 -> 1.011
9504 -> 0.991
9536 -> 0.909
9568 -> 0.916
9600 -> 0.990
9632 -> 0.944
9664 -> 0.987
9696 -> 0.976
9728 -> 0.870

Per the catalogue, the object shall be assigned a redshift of 0.728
